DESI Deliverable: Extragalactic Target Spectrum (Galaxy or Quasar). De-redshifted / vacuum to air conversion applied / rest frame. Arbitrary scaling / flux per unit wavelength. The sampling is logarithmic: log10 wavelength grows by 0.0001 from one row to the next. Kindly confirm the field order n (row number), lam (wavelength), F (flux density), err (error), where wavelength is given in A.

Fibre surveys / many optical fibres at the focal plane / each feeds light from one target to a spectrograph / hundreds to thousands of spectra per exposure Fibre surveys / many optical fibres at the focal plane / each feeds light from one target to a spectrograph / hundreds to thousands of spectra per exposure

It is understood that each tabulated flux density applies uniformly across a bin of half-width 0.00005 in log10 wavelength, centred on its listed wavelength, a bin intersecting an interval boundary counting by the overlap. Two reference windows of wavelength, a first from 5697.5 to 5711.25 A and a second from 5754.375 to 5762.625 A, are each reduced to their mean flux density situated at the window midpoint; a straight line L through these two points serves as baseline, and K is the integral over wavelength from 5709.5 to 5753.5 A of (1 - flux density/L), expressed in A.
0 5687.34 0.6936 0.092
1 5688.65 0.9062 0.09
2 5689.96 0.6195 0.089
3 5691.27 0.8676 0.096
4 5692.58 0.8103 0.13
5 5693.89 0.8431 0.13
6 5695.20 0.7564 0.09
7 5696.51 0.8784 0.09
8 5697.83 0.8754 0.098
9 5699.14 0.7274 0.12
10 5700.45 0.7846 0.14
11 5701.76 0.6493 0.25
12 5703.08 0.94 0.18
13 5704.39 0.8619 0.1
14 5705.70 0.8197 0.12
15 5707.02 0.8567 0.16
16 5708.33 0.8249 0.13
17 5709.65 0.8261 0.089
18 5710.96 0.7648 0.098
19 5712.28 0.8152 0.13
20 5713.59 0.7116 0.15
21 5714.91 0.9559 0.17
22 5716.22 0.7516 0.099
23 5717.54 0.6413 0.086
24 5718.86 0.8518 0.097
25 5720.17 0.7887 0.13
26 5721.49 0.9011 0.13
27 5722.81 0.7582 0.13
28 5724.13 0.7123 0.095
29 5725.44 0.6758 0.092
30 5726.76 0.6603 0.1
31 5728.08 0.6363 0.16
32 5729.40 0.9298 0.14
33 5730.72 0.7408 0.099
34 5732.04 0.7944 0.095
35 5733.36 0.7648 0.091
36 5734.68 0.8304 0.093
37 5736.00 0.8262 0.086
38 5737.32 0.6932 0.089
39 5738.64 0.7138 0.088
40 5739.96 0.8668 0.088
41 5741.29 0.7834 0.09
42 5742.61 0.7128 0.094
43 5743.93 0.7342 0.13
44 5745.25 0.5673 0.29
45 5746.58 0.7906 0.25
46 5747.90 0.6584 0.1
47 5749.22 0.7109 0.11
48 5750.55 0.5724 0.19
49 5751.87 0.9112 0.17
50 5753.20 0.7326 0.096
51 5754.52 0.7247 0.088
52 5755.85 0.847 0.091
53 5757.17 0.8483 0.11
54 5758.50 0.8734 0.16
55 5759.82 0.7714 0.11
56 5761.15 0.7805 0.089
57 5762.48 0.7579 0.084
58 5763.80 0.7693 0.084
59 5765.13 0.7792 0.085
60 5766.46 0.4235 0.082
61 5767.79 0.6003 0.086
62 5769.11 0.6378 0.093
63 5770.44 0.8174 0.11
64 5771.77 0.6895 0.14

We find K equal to 2.8 A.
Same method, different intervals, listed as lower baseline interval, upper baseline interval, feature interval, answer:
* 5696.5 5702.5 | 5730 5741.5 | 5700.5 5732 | -0.39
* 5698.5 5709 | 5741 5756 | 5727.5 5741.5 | -0.58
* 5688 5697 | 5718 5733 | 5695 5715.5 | -0.59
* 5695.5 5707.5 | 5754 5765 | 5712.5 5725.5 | 0.50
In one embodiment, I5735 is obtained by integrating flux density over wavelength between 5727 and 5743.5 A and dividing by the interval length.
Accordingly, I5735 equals 0.771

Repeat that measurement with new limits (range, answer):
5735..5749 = 0.736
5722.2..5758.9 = 0.752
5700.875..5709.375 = 0.824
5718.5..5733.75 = 0.766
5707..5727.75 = 0.777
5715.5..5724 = 0.779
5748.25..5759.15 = 0.774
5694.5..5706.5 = 0.811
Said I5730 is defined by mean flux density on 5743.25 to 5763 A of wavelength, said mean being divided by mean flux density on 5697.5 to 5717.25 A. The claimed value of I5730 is 0.93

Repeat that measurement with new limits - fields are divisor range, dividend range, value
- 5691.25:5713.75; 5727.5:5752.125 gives 0.92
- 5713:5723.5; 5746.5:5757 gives 0.94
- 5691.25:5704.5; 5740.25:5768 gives 0.90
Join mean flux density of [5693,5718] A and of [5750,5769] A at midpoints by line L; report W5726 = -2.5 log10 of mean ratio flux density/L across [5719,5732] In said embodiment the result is 0.03 mag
